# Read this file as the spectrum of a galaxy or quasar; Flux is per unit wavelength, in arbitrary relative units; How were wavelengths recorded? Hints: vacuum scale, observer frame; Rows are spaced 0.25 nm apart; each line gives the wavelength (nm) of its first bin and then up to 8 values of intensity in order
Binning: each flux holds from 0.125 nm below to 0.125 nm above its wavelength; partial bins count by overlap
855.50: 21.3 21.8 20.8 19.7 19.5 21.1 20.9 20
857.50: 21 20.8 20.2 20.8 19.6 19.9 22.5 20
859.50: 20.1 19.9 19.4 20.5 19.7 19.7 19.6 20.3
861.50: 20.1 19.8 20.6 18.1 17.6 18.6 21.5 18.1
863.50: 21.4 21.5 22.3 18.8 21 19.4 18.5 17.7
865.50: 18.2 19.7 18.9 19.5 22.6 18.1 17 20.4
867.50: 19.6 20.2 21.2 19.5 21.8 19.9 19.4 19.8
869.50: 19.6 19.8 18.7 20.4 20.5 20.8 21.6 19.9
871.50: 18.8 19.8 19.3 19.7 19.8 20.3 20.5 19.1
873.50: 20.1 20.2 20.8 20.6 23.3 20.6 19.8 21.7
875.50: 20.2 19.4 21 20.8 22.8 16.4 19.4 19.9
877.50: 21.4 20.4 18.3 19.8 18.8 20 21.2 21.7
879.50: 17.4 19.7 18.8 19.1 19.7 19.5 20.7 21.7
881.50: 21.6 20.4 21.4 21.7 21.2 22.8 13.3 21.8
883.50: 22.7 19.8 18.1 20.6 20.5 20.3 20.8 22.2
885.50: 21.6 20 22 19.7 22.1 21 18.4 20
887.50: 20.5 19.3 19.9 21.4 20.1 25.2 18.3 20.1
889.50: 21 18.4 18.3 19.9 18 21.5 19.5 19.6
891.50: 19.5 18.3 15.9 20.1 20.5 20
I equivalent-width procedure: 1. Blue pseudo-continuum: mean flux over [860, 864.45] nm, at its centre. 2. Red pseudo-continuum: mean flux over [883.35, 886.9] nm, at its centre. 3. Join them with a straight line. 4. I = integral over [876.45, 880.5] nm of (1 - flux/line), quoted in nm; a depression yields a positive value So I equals 0.178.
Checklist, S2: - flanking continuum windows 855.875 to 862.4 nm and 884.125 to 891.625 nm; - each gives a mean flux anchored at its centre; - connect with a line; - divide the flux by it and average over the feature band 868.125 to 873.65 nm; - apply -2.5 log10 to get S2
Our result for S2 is 0.01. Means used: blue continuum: 20.2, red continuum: 20.3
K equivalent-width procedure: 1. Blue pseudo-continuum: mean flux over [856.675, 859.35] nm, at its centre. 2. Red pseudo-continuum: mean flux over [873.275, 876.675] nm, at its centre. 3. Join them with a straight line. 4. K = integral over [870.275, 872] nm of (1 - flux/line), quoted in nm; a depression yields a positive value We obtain 0.05 nm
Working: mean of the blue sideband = 20.6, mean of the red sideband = 20.8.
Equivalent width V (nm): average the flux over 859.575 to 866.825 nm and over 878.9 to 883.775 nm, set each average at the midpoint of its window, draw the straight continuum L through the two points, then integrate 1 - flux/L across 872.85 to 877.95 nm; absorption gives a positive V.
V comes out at -0.069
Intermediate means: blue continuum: 19.7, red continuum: 20.3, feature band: 20.4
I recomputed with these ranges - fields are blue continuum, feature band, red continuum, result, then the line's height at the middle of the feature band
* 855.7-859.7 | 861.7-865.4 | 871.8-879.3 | 0.14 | 20.4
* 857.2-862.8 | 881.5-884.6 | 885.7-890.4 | -0.03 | 20.2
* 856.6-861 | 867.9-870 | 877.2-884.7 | 0.02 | 20.2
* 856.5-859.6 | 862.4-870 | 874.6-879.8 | 0.23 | 20.3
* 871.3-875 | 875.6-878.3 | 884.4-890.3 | 0.04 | 20.3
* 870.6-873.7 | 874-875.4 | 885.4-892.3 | -0.08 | 20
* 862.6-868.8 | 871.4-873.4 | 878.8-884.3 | 0.03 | 20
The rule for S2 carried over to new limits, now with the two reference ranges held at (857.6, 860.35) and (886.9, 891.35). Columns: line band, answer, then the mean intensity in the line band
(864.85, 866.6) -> 0.06 mag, 19.3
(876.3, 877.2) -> 0.02 mag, 19.7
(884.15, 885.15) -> -0.03 mag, 20.6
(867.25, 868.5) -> 0.00 mag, 20.3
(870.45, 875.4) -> -0.01 mag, 20.4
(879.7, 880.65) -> 0.04 mag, 19.3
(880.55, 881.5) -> -0.03 mag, 20.7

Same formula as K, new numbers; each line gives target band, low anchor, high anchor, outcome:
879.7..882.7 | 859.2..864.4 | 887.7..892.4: -0.12 nm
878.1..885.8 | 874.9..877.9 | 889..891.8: -0.14 nm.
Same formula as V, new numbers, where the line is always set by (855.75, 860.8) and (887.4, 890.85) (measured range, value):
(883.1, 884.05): -0.02 nm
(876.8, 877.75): 0.01 nm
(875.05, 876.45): -0.03 nm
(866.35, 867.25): 0.04 nm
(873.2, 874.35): 0.00 nm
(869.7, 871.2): 0.00 nm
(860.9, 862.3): 0.03 nm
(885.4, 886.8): -0.06 nm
